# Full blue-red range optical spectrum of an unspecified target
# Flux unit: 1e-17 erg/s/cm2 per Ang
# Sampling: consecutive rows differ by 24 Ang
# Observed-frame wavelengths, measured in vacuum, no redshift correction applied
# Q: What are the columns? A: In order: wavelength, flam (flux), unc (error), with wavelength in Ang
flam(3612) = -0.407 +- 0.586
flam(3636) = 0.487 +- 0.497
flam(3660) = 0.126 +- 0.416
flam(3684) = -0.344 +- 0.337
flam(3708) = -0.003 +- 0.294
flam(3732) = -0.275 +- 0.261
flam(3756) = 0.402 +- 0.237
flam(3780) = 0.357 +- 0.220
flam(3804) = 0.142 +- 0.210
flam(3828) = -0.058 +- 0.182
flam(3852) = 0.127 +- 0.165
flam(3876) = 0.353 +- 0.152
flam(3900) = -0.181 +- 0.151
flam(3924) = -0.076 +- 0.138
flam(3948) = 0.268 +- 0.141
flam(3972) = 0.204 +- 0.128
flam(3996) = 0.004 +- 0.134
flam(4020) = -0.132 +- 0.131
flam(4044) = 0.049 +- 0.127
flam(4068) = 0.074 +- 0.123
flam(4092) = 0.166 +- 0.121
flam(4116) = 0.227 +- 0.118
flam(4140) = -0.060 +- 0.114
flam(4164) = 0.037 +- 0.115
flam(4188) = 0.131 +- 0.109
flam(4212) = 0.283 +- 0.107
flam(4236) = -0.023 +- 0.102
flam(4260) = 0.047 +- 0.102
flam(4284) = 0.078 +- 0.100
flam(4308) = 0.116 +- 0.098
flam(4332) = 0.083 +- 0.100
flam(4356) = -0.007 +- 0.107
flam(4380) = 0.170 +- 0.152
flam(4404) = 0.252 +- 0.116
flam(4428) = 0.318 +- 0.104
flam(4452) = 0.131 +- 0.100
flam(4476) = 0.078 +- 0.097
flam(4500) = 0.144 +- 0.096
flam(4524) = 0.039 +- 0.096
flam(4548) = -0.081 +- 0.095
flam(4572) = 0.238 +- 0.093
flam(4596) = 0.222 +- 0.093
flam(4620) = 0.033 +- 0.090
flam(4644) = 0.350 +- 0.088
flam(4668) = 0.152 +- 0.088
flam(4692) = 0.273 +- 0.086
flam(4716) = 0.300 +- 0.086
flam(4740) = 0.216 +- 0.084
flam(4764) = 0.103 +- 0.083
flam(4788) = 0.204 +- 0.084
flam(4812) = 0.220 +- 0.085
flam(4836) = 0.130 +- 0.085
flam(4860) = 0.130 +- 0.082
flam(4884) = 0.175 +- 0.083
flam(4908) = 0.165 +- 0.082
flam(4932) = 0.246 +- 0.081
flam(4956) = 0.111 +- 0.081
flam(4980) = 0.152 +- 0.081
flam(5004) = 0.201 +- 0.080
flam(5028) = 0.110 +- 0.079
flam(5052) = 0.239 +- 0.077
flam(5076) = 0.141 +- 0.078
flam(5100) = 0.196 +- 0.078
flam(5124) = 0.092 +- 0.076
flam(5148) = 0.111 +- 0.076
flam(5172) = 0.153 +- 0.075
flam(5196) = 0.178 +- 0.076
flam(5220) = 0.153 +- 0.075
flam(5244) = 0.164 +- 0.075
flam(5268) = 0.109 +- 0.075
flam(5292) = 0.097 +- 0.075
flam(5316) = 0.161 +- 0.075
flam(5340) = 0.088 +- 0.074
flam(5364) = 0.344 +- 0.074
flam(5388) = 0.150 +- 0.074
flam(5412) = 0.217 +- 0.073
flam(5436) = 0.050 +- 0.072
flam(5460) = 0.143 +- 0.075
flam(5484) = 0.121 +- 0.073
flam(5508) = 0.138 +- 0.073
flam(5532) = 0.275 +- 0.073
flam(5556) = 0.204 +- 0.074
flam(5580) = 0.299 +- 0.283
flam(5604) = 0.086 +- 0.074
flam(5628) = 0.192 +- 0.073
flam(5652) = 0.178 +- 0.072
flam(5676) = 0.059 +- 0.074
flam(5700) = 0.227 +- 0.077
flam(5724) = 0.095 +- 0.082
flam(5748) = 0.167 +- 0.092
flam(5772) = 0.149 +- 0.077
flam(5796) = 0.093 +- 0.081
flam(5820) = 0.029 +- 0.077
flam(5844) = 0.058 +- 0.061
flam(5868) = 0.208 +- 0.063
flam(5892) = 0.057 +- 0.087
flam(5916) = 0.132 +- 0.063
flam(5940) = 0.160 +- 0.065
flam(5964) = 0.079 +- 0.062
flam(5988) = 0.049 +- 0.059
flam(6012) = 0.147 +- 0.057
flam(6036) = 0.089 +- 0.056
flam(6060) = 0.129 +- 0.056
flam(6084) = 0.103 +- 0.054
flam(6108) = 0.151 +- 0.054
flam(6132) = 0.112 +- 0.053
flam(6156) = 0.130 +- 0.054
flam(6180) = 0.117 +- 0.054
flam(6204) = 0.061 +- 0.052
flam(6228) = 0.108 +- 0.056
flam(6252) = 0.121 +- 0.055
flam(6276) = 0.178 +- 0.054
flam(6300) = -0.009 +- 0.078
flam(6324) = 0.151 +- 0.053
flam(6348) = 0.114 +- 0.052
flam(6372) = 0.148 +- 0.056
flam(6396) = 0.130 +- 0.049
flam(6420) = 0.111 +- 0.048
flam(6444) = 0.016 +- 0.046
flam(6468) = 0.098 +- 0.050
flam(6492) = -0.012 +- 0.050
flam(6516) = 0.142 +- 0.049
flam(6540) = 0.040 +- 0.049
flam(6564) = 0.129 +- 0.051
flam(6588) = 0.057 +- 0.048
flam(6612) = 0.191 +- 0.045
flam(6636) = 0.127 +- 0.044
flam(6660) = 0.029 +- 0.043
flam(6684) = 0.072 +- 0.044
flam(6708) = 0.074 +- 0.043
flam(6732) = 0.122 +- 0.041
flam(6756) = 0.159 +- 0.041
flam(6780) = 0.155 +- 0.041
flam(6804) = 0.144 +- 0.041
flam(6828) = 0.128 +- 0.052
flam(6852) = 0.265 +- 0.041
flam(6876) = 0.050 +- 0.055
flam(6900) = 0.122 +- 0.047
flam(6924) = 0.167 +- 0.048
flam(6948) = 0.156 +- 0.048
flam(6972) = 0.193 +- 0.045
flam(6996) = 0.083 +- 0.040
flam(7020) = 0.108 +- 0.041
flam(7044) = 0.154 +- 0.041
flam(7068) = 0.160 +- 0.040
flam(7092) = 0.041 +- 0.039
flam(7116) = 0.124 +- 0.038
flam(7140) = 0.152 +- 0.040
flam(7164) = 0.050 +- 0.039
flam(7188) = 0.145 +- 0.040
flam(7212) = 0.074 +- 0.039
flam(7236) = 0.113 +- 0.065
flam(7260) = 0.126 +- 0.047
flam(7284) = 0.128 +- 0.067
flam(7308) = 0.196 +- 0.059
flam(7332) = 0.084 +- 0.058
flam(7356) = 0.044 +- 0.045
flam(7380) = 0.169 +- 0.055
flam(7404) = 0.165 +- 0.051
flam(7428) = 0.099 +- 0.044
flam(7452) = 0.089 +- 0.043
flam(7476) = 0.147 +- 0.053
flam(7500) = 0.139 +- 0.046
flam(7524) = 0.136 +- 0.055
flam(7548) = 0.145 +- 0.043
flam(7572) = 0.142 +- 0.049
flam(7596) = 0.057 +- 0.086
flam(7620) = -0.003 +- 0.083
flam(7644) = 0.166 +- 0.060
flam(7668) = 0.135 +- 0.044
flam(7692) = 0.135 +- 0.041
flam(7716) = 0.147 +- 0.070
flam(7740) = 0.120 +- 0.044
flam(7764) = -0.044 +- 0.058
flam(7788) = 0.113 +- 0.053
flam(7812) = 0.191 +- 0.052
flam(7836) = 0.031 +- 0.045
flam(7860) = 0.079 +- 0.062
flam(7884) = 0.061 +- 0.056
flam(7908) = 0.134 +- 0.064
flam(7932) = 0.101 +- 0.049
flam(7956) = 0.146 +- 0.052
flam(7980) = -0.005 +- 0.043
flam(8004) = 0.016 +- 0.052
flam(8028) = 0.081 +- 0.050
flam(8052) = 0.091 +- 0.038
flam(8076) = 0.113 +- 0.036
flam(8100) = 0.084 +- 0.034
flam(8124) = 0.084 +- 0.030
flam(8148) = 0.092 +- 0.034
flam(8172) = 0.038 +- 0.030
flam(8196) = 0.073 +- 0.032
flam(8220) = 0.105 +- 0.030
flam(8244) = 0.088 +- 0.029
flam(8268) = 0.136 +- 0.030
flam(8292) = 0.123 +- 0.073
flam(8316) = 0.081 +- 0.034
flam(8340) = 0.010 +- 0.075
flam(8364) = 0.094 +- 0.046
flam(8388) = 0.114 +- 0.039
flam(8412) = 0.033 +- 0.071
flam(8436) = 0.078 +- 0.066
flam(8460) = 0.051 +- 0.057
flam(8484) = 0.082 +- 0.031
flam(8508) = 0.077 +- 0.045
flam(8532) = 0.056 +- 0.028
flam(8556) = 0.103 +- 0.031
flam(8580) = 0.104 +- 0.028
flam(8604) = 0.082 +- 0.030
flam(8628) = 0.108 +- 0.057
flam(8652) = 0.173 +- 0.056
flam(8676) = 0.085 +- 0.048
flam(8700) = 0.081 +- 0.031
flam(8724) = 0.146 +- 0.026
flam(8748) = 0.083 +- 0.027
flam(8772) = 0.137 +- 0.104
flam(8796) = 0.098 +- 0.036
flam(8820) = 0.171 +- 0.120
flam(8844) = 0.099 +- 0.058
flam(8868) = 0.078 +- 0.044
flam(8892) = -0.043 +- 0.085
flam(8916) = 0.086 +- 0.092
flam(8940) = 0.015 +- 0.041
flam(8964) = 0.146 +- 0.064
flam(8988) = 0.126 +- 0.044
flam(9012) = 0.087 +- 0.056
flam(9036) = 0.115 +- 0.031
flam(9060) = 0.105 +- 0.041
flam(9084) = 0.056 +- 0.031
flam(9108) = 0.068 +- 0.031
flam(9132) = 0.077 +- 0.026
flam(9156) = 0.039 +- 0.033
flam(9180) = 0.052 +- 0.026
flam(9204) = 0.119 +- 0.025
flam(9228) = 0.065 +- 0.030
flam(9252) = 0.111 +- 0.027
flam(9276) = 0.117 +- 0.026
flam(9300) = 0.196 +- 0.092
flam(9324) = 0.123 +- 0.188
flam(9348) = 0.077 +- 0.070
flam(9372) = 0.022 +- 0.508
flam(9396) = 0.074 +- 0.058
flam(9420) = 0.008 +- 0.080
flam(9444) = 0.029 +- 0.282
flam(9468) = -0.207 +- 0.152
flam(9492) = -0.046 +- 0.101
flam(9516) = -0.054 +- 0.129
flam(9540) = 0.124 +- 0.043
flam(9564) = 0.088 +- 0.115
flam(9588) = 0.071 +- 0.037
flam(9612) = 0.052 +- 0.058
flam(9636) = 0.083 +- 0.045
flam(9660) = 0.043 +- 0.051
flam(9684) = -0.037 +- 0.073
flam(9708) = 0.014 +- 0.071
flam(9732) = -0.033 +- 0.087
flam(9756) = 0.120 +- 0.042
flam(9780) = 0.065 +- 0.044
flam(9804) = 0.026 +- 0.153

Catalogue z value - 0.07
